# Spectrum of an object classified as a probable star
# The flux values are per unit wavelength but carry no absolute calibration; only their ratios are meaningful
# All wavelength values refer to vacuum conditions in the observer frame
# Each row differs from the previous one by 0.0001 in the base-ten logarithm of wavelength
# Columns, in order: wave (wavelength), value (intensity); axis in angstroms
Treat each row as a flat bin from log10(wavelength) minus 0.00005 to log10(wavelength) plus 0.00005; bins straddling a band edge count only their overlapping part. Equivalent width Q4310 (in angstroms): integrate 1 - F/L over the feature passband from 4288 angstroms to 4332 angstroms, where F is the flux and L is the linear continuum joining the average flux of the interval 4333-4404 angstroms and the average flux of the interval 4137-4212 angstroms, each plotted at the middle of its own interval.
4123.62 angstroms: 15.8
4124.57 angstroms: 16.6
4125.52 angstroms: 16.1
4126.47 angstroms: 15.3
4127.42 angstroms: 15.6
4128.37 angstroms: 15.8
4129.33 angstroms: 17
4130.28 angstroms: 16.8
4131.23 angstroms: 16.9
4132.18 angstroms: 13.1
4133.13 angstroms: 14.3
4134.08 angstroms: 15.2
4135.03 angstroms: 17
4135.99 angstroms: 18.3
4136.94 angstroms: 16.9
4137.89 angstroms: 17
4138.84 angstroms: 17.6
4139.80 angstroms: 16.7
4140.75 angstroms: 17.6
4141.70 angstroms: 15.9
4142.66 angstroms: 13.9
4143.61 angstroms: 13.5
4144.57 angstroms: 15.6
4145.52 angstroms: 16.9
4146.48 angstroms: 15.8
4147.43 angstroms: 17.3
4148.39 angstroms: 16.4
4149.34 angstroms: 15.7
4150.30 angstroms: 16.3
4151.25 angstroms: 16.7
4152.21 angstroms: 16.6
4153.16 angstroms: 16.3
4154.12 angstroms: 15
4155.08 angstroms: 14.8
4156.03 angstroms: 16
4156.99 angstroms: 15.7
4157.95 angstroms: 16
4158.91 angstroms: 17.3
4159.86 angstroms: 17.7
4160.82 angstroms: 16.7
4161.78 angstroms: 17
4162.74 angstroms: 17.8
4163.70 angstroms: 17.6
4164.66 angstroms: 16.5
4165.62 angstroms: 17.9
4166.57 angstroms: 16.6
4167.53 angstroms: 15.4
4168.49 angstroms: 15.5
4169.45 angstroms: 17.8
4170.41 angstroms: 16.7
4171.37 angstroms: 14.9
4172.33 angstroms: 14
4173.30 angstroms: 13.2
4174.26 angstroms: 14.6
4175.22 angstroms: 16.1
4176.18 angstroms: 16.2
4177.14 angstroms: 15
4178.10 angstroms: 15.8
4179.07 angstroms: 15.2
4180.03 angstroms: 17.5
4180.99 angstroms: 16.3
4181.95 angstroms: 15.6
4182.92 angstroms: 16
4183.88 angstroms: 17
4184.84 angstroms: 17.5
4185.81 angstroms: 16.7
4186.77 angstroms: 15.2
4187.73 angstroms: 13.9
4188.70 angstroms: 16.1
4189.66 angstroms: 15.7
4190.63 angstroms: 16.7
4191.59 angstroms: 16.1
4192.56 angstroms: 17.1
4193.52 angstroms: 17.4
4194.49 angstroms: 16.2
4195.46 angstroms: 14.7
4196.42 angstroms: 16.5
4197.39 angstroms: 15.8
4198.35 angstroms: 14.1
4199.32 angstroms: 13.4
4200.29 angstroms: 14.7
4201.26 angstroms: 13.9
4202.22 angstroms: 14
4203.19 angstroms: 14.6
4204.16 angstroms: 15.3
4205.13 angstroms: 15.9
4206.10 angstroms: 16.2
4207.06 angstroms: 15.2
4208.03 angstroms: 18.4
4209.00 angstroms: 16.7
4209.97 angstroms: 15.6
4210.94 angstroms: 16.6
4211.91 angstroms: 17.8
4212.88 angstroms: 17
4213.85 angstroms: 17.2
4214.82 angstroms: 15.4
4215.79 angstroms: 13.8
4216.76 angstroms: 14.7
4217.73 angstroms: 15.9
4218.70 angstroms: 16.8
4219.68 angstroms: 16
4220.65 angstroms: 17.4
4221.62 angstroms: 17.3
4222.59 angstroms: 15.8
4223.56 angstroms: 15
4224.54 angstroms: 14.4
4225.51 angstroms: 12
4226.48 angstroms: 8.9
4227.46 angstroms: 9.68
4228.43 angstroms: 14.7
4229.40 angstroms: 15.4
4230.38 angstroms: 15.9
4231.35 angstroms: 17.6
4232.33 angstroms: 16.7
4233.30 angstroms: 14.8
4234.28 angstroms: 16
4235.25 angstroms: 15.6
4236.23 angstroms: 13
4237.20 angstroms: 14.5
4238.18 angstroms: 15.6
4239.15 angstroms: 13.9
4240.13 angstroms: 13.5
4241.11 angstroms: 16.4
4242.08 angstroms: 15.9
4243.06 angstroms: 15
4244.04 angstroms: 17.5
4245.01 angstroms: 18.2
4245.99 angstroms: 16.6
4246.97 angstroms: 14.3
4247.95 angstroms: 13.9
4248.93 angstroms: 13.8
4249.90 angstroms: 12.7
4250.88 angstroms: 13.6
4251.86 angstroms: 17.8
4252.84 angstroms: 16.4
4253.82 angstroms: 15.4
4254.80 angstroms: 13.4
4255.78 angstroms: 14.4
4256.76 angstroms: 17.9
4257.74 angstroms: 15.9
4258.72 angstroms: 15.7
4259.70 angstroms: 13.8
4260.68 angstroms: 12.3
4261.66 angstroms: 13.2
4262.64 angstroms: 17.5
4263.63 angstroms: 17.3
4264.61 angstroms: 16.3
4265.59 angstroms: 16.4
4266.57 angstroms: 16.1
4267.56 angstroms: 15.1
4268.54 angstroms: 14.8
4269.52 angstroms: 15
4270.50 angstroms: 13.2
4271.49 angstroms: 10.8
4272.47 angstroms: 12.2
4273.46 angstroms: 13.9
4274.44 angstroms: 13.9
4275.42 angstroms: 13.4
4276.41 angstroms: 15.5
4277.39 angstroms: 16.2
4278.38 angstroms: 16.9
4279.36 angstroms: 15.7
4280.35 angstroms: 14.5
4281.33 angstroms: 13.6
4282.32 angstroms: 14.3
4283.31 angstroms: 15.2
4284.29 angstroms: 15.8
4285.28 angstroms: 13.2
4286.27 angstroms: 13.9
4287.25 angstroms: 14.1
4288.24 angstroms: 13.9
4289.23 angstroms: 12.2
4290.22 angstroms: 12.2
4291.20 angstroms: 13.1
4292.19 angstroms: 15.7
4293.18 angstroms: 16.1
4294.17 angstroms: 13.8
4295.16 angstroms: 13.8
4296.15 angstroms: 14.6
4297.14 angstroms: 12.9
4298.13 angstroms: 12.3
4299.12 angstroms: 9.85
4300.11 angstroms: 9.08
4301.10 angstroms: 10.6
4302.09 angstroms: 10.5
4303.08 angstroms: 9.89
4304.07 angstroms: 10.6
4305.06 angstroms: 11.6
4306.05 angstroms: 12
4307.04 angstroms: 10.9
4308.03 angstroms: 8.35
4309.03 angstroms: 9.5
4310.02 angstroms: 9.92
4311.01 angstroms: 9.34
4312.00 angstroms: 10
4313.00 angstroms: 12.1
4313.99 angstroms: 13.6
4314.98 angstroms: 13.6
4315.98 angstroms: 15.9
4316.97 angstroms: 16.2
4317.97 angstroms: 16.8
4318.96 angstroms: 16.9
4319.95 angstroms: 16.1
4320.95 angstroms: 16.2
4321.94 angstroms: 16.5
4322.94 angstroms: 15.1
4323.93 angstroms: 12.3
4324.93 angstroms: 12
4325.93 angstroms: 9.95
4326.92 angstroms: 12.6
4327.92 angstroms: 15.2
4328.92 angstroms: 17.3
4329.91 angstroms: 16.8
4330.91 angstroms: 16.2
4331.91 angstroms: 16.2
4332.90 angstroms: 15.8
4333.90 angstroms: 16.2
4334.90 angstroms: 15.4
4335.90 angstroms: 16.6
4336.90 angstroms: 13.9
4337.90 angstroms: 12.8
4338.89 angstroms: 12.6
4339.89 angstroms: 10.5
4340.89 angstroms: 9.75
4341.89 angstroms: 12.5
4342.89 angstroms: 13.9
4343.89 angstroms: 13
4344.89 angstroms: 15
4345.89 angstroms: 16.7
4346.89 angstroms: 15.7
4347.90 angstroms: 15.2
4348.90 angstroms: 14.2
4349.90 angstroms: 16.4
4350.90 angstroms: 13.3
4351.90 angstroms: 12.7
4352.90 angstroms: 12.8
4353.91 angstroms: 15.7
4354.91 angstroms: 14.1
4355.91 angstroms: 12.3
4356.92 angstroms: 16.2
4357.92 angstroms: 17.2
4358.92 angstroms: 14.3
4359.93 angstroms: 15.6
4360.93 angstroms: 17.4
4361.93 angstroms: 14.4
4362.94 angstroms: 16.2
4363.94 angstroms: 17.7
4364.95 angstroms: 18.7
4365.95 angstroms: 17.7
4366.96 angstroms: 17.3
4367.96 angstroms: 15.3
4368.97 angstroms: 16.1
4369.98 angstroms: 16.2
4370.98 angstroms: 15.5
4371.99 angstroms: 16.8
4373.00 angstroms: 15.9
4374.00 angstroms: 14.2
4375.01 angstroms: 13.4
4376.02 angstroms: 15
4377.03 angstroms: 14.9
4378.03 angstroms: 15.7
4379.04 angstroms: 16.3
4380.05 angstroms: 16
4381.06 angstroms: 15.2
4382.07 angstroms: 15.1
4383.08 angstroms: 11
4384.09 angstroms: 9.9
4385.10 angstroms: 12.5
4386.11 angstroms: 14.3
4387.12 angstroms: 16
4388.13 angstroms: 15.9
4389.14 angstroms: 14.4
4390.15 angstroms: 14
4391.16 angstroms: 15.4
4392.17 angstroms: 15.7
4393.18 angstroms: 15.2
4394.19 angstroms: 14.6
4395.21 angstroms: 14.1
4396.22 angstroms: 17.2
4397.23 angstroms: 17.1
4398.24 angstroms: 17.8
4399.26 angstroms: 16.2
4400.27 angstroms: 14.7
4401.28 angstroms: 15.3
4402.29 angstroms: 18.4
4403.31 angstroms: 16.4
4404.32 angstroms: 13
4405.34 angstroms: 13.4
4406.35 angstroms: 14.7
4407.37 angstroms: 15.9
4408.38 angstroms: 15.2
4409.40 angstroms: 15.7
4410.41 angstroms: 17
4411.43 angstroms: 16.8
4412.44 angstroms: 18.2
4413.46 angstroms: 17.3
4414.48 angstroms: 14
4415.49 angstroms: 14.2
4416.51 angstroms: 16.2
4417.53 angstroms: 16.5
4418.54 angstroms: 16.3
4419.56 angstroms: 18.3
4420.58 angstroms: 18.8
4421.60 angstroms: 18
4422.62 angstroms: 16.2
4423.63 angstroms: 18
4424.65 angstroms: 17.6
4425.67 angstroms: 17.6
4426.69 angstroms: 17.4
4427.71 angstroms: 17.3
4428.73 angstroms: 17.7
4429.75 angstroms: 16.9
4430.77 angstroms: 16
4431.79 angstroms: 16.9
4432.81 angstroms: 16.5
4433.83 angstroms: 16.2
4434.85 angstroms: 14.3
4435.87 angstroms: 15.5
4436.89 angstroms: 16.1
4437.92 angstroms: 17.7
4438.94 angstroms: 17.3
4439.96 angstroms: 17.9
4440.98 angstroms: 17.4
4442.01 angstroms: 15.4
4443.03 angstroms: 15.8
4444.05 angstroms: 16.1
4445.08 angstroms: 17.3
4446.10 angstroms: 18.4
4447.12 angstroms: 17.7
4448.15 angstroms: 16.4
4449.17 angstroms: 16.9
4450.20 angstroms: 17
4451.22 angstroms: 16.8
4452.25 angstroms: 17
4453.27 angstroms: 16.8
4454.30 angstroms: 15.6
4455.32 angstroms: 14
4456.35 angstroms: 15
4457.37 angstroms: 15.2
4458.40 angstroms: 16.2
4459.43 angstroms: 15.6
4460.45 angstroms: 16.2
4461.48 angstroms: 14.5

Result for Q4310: 6.4 angstroms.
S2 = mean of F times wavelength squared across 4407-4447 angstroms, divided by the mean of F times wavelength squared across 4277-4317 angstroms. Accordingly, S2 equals 1.39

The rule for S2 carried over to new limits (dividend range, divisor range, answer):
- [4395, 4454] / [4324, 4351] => 1.21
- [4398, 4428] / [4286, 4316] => 1.43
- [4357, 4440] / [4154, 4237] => 1.12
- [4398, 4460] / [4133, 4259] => 1.16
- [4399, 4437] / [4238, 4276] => 1.18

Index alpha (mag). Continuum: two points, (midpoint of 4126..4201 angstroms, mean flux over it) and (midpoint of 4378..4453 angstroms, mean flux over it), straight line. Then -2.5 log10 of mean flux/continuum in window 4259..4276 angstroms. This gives 0.11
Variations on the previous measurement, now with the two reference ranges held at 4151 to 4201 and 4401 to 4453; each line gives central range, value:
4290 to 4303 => 0.28 mag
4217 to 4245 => 0.07 mag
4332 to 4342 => 0.19 mag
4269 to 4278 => 0.17 mag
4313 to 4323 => 0.05 mag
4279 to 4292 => 0.16 mag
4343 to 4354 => 0.13 mag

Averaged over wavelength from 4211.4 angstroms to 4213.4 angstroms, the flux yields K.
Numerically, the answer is 17.4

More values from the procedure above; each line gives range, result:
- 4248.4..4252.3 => 14.4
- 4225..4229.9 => 12.2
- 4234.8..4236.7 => 14.3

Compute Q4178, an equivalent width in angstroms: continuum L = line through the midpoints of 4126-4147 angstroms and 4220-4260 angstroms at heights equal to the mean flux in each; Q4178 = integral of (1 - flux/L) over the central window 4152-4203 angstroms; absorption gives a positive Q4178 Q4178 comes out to -0.9 angstroms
